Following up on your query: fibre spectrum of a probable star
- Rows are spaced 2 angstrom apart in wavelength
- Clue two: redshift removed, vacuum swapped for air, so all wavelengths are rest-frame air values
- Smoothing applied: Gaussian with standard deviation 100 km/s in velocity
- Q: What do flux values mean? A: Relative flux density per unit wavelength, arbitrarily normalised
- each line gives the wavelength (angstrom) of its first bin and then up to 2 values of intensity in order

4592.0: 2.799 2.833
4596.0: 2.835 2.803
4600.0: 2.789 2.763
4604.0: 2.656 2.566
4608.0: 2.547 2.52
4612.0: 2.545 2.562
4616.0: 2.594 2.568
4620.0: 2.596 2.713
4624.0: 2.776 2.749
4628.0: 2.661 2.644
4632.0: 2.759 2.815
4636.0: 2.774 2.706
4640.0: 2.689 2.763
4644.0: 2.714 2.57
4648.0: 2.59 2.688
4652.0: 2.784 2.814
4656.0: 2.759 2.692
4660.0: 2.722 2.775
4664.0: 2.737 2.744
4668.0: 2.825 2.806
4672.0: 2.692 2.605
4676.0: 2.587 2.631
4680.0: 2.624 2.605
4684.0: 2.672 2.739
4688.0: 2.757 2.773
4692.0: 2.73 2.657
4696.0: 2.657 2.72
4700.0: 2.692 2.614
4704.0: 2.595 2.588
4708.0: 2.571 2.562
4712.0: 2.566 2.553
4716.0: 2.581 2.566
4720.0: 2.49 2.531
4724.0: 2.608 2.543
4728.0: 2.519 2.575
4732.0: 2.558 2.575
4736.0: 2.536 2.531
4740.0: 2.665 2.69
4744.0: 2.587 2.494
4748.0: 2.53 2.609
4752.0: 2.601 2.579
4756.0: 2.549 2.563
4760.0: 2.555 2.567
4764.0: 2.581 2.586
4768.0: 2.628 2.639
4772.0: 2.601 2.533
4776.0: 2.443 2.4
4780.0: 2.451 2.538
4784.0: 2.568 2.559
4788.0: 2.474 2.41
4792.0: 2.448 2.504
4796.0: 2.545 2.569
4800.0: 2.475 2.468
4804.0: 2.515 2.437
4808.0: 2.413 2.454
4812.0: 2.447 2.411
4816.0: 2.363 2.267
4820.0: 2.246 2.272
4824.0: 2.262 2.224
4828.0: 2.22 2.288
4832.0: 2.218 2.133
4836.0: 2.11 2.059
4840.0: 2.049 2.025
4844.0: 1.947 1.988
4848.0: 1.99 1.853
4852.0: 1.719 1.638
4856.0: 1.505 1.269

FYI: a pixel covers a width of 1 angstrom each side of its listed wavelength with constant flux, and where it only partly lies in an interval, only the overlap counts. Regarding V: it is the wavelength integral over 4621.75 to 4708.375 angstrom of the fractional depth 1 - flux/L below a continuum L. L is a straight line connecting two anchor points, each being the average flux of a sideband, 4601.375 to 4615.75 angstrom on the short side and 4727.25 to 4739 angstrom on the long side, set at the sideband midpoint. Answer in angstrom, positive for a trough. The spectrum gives -4.3 angstrom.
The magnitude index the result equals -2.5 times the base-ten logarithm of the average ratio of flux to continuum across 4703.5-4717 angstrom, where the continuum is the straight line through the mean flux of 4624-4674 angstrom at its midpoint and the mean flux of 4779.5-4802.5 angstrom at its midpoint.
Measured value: 0.02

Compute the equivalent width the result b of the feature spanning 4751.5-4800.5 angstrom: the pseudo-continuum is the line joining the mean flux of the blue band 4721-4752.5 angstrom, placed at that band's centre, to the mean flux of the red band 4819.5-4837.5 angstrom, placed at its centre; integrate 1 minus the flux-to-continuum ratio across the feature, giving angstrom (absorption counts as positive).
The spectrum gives -2.4 angstrom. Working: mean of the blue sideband 2.57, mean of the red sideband 2.21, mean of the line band 2.53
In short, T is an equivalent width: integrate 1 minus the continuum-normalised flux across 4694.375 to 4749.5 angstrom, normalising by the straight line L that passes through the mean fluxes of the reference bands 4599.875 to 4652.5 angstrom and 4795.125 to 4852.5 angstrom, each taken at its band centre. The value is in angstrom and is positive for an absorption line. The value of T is -2.7 angstrom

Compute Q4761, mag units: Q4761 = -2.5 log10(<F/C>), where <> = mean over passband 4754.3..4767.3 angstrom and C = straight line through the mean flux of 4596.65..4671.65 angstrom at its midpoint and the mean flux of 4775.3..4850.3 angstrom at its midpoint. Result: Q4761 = -0.06 mag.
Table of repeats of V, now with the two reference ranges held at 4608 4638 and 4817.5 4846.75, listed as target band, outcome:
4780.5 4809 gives -3.2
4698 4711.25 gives -0.8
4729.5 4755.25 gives -2.3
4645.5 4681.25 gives -2.0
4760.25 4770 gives -1.2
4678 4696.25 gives -1.3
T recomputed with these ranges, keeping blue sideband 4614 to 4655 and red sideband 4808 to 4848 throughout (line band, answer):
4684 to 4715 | -1.5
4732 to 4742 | -0.6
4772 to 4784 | -0.8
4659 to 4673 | -0.8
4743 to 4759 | -1.1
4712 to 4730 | -0.5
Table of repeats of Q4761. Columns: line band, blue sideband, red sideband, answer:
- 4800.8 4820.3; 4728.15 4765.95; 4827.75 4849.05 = -0.08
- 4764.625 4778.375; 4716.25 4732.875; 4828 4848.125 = -0.09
